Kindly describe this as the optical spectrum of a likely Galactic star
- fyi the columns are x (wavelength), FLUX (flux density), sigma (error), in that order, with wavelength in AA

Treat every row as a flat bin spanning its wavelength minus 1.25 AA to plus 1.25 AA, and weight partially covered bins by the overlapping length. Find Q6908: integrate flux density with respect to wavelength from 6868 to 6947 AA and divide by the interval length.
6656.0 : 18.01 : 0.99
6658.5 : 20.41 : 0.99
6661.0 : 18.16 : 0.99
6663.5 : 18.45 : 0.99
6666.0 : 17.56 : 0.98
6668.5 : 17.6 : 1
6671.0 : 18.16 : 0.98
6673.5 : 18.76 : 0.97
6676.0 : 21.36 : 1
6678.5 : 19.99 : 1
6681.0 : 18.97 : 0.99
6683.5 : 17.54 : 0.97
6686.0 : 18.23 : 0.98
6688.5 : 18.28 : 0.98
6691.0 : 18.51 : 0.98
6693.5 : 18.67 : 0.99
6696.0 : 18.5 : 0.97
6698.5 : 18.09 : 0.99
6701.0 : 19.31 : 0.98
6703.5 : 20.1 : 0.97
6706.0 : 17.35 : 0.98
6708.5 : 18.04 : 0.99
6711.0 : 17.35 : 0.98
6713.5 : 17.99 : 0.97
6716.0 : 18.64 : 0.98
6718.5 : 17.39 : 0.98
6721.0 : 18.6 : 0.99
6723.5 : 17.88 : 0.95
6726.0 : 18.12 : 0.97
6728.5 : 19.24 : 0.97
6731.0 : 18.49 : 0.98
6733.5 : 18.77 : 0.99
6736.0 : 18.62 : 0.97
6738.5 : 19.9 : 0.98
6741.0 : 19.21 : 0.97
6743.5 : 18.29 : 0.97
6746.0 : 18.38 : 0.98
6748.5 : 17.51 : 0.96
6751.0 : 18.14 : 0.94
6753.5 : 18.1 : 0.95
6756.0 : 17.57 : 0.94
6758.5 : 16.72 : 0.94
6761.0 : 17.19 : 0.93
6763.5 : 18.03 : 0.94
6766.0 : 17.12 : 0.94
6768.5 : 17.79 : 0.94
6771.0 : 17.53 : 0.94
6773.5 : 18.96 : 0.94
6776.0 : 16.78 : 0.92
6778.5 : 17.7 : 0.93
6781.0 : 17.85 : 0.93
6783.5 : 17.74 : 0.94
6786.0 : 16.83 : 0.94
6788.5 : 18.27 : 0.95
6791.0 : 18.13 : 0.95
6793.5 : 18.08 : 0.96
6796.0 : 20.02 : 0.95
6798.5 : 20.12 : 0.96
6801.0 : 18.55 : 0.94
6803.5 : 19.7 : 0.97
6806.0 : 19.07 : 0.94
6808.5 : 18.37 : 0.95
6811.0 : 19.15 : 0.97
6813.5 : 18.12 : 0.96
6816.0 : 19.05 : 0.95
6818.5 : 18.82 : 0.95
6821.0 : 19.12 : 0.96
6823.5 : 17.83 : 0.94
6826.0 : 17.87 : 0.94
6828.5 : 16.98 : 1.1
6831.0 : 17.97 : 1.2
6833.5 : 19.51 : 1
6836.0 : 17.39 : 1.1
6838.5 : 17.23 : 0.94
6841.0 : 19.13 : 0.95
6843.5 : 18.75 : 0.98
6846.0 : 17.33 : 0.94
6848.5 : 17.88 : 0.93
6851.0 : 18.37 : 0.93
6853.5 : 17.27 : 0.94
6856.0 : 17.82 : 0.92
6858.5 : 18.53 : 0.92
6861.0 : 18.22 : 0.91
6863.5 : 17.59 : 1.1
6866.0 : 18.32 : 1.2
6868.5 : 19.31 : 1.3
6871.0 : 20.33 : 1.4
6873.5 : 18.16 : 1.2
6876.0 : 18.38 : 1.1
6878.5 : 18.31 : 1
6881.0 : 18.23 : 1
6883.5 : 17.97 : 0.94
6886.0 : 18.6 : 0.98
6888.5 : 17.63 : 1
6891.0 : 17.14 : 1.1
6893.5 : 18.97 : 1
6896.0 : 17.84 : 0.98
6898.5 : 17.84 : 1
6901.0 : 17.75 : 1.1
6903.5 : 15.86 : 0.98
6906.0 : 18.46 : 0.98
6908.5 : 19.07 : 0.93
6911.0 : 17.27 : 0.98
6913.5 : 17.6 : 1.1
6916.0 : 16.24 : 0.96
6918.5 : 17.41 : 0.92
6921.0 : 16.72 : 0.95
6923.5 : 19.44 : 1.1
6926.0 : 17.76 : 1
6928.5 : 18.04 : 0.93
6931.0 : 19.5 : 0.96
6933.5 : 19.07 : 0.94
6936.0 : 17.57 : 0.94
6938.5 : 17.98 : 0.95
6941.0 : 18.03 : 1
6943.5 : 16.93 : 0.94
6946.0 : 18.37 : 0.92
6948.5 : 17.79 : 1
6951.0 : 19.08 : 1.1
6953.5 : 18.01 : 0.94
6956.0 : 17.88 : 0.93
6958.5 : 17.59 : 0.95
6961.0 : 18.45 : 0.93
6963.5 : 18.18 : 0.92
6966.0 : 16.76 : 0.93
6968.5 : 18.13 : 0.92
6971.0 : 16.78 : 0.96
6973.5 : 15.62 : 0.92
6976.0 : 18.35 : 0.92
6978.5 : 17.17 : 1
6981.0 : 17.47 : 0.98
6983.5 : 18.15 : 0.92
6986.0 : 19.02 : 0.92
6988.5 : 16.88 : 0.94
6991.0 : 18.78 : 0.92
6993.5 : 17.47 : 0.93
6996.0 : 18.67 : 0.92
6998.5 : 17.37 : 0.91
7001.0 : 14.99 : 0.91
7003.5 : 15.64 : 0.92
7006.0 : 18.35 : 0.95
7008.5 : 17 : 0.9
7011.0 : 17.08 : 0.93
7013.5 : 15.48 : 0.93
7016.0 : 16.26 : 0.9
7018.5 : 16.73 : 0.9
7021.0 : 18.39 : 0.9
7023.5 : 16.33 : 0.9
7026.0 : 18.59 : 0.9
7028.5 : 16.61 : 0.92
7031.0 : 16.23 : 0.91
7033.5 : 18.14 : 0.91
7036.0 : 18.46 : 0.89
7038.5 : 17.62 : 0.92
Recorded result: 18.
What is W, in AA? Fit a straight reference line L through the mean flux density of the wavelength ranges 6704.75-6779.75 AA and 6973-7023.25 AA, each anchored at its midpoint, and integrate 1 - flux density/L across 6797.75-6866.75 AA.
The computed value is -2.3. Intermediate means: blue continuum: 18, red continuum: 17.2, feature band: 18.3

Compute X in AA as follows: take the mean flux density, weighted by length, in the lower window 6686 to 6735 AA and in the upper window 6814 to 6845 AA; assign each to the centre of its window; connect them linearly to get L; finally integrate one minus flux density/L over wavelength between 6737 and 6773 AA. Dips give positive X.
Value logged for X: 0.7 AA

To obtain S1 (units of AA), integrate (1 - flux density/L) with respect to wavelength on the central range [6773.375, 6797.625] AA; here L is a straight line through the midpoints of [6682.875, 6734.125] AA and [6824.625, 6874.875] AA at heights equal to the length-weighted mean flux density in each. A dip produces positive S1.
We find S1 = 0.3 AA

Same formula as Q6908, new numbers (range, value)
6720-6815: 18.3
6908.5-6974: 17.8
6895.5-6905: 17.3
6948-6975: 17.7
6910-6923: 17.2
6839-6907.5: 18.1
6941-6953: 18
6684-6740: 18.4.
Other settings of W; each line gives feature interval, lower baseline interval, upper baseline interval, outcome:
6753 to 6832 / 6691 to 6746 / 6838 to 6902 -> 0.8 AA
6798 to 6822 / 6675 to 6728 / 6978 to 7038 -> -1.2 AA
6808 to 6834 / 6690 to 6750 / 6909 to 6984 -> -0.4 AA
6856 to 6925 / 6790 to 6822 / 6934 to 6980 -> 0.9 AA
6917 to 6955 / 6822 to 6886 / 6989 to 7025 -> -1.1 AA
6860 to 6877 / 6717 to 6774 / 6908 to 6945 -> -0.6 AA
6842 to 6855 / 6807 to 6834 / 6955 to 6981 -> 0.2 AA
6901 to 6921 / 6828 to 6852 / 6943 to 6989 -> 0.6 AA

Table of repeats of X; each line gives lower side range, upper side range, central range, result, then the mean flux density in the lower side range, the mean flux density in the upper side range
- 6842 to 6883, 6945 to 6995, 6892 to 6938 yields 0.4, 18.3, 17.8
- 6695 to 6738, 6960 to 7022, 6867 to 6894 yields -1.0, 18.4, 17.3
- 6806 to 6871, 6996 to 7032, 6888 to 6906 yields 0.2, 18.3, 16.9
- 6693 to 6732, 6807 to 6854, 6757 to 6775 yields 0.7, 18.4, 18.2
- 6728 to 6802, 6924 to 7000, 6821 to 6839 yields 0.1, 18.2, 17.9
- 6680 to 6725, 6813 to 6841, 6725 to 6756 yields -0.4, 18.3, 18.2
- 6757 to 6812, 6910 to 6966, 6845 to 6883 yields -0.5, 18.2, 17.9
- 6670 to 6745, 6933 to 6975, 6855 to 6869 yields -0.1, 18.6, 17.8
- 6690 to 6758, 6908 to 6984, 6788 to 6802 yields -0.5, 18.4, 17.8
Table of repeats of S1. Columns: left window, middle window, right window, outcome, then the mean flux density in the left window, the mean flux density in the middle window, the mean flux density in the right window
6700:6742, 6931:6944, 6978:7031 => -0.43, 18.5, 18.1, 17.2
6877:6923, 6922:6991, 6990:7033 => -2.11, 17.7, 17.9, 17.1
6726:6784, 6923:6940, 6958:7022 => -0.89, 18.1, 18.4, 17.3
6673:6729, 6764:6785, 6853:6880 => 0.91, 18.5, 17.7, 18.4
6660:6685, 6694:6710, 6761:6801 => -0.05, 18.7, 18.6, 18.1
